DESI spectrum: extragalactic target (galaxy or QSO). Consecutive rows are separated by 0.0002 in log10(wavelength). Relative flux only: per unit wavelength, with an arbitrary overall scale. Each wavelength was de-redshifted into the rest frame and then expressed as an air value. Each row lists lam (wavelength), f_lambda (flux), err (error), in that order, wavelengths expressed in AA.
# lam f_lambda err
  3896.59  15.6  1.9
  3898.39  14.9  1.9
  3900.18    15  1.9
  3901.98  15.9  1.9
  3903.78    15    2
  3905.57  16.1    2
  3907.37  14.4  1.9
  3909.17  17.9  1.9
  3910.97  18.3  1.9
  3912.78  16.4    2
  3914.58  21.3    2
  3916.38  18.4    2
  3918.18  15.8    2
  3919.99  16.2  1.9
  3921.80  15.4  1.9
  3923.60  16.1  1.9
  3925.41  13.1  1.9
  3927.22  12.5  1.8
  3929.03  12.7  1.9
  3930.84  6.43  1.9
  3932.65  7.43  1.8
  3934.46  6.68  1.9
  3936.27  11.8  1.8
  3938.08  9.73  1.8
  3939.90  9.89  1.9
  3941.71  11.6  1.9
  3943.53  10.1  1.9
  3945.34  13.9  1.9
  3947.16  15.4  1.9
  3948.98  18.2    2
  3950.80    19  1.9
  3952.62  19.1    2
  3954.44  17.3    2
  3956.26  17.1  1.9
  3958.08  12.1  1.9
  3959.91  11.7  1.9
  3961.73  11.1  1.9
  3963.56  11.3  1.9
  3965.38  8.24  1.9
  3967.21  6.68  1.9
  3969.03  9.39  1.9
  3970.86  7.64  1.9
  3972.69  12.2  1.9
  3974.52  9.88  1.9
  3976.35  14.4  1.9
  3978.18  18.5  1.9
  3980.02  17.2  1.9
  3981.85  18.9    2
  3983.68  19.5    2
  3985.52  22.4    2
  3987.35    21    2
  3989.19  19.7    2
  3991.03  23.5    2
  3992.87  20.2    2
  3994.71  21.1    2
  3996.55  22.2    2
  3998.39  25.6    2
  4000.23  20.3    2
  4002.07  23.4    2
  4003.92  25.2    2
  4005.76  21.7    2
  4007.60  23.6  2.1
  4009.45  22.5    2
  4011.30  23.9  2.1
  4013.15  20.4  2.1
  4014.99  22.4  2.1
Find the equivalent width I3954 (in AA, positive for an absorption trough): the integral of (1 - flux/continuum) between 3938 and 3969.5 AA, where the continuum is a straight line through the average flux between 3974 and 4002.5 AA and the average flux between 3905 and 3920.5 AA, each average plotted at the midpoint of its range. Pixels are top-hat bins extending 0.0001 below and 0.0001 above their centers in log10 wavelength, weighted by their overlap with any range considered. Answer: 9.6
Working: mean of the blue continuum 17.2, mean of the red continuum 19.9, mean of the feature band 13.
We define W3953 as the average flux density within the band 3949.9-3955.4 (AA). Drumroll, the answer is 18.5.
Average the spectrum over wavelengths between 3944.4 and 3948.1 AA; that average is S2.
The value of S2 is 14.6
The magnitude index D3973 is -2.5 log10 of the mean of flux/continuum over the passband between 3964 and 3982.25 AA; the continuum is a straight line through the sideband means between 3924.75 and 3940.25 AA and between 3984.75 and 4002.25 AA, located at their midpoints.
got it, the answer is 0.44 mag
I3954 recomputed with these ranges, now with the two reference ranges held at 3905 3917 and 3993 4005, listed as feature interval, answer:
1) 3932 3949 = 7.2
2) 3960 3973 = 7.1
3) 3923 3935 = 5.1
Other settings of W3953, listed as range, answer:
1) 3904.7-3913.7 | 16.6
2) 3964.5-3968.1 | 7.45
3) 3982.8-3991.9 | 21.2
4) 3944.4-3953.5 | 17.1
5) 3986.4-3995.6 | 21.1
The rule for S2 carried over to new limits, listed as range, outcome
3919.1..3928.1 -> 14.7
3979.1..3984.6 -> 18.5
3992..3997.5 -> 21.2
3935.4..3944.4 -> 10.6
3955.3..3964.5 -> 12.7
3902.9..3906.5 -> 15.6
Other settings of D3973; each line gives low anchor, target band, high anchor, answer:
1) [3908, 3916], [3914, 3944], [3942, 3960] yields 0.34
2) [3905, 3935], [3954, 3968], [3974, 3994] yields 0.41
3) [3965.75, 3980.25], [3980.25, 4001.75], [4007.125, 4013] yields -0.24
